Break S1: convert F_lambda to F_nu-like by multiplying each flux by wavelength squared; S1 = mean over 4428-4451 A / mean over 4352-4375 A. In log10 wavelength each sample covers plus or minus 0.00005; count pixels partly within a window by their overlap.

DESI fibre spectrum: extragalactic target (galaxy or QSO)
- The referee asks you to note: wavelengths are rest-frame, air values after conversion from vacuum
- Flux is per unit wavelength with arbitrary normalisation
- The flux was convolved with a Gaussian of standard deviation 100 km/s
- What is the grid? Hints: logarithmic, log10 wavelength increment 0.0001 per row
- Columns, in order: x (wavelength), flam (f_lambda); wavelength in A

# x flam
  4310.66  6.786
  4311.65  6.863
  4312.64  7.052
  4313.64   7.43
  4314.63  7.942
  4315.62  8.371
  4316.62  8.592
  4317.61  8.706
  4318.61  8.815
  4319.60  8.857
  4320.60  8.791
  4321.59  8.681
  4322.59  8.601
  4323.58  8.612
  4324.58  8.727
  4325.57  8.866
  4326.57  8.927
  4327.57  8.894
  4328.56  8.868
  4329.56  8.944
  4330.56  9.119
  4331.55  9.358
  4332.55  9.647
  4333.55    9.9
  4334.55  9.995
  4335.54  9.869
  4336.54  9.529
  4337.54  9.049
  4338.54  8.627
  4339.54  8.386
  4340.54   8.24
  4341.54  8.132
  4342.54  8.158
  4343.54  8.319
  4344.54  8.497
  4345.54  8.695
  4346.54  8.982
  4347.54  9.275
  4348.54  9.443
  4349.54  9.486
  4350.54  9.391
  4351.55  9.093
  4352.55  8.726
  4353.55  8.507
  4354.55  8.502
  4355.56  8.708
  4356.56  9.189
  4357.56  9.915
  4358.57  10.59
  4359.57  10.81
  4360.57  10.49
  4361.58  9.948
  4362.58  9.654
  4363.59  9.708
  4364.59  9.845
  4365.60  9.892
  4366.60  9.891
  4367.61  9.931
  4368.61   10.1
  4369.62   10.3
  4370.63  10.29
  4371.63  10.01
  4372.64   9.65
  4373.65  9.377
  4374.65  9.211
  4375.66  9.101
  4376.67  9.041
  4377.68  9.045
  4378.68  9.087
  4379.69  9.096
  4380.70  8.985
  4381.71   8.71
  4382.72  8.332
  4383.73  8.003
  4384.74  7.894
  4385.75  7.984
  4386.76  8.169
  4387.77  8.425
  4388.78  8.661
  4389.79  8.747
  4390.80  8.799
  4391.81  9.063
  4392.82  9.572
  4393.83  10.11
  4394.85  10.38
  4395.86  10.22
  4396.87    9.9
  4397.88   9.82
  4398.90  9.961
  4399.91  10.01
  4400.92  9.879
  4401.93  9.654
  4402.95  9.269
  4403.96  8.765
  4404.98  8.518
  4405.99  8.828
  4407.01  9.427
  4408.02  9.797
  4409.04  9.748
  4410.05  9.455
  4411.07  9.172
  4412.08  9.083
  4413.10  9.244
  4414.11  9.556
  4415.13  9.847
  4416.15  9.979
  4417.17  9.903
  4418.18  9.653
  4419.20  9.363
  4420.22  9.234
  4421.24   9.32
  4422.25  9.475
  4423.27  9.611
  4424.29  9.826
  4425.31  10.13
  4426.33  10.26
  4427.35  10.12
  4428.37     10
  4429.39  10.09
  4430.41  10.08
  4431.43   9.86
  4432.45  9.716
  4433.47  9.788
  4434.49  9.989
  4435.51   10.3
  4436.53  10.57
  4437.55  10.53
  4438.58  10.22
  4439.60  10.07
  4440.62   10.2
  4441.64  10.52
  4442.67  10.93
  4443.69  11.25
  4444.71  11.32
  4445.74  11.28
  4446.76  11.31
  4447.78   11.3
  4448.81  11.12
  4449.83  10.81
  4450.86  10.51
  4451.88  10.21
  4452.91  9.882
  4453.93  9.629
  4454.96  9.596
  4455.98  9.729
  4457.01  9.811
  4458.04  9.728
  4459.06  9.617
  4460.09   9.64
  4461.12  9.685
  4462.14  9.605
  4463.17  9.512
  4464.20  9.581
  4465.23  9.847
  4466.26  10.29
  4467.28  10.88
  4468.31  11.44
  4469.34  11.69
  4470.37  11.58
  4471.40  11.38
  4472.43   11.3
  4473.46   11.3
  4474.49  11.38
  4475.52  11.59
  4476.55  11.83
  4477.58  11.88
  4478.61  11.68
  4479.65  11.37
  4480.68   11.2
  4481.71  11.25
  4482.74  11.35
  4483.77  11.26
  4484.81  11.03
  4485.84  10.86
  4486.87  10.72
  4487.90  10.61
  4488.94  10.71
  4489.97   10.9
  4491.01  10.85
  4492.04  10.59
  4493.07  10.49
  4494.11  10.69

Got 1.12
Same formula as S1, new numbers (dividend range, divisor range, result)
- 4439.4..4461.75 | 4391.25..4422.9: 1.11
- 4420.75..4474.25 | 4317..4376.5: 1.17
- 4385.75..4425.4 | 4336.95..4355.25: 1.11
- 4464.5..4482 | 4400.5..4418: 1.23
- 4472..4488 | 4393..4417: 1.22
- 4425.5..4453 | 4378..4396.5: 1.20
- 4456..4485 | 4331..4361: 1.24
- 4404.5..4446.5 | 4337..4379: 1.10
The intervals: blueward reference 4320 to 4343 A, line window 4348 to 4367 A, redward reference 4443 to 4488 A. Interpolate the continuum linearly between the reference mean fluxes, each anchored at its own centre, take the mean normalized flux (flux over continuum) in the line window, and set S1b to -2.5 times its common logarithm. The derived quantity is -0.030 mag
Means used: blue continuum 8.95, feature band 9.57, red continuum 10.8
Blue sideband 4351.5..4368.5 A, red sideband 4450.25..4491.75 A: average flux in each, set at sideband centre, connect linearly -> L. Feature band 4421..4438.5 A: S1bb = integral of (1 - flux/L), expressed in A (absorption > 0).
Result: 0.5 A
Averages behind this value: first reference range 9.64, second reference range 10.7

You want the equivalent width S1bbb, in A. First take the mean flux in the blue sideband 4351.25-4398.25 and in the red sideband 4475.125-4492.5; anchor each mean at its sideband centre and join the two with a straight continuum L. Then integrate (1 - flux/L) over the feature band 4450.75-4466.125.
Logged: 1.4 A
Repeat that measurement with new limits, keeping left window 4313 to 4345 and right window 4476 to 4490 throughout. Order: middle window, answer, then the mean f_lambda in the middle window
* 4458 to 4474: 0.7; 10.5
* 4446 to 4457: 0.3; 10.4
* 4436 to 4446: -0.1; 10.7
